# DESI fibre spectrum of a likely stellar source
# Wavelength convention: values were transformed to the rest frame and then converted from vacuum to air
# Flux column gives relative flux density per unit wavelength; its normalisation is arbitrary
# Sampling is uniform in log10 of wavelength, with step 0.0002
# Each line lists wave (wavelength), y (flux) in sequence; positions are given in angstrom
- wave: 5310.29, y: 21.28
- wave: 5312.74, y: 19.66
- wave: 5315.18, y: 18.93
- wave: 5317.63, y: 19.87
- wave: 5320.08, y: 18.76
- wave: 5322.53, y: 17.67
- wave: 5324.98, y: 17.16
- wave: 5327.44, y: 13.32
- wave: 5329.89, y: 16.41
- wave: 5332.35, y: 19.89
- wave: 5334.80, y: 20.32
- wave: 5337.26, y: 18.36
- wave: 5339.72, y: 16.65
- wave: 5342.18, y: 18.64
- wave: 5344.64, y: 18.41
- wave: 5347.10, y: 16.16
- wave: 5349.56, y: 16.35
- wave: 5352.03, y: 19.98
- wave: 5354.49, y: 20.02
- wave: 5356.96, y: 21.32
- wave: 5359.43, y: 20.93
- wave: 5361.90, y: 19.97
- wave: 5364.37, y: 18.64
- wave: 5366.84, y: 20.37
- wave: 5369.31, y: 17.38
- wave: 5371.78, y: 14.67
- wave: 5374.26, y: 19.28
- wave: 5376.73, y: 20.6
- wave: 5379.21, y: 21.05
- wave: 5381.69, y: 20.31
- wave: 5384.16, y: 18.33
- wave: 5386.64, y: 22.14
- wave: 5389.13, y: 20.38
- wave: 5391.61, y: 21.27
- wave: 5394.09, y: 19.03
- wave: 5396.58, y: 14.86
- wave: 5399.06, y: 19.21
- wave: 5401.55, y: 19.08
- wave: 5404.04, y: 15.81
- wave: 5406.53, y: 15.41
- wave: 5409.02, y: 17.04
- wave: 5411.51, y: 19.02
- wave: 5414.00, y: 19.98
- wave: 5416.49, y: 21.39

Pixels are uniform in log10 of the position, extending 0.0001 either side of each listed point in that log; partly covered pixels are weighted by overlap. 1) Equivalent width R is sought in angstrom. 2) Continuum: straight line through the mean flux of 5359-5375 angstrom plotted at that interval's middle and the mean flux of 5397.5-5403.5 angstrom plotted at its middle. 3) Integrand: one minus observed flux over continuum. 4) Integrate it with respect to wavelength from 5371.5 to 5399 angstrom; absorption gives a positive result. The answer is -1.3 angstrom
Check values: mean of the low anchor 18.6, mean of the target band 19.4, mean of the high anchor 18.5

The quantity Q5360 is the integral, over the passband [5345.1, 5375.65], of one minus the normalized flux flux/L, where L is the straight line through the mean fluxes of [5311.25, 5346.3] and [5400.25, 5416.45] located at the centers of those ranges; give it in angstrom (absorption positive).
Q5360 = -1.13 angstrom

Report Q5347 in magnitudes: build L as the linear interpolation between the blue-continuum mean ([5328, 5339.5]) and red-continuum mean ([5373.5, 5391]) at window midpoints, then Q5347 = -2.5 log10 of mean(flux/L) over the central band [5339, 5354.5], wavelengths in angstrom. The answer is 0.05 mag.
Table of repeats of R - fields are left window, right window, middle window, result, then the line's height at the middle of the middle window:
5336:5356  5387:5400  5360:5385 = -0.6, 18.7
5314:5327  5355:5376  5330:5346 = 0.0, 18.5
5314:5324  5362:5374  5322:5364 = 0.2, 18.4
